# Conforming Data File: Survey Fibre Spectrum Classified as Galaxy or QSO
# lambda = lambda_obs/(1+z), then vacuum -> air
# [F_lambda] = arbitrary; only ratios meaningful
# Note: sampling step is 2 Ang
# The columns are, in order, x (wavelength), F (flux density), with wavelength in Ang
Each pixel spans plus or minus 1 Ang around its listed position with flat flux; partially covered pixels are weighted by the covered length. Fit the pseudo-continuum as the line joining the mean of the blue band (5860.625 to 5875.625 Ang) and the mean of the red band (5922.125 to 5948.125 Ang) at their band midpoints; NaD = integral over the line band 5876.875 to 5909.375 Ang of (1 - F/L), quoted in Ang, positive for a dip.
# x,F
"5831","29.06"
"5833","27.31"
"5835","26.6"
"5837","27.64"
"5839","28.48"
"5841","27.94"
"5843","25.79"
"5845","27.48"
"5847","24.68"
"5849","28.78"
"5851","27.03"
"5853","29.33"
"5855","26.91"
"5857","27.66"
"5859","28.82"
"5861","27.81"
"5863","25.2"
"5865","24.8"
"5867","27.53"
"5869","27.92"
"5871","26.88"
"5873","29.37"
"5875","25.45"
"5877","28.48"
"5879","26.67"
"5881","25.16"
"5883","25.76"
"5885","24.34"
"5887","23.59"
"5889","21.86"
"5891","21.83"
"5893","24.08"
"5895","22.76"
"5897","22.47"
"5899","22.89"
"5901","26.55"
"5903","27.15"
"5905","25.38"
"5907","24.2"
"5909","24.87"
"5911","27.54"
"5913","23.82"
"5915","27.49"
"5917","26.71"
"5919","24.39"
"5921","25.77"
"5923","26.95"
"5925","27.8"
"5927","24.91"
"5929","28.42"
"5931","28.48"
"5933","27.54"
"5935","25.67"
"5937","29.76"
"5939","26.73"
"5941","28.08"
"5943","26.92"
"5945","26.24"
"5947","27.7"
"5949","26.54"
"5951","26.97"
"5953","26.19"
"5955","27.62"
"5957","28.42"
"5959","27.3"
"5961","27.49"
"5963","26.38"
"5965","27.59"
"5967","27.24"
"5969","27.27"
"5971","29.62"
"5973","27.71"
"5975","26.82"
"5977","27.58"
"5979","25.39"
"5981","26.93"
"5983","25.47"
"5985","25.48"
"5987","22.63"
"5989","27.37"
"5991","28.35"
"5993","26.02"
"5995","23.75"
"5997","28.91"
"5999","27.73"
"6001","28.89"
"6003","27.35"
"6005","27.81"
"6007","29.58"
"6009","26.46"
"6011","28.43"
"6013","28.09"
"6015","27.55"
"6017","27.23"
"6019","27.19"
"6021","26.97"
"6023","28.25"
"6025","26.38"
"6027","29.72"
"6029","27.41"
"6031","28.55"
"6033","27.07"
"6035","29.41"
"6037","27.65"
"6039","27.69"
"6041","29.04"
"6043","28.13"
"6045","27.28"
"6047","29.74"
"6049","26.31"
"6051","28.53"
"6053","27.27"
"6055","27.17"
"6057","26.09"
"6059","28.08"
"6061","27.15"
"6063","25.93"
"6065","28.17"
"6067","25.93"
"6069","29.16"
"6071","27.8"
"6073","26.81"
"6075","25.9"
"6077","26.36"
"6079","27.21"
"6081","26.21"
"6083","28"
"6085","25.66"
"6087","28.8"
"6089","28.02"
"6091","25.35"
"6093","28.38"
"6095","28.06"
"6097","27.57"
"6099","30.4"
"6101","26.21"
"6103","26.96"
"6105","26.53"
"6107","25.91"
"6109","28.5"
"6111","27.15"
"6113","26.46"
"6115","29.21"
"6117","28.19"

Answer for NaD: 3.1 Ang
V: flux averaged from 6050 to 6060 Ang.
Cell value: 27.4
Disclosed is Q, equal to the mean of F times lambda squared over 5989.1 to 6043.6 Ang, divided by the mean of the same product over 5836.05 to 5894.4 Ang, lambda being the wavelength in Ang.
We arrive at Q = 1.11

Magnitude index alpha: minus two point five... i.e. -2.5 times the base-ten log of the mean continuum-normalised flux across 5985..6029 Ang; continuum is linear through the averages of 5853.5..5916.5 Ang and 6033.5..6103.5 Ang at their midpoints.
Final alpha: -0.02 mag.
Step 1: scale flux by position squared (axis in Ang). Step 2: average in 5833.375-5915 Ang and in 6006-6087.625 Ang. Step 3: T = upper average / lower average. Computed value 1.12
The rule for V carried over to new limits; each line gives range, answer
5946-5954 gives 26.8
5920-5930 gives 26.8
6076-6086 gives 26.7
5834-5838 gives 27.1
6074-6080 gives 26.5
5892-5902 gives 23.8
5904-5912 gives 25.5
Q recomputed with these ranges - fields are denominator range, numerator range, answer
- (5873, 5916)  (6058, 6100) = 1.17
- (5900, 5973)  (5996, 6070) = 1.07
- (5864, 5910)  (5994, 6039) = 1.15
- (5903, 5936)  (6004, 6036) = 1.10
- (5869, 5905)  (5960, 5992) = 1.10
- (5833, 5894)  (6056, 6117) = 1.11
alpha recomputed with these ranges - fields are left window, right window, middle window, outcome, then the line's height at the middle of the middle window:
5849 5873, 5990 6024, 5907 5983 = 0.02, 27.5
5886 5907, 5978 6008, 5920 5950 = -0.09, 25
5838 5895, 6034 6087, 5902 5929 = 0.03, 26.6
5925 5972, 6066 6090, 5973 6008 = 0.02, 27.3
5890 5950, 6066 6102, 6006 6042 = -0.04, 26.8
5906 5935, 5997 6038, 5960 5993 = 0.02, 27.2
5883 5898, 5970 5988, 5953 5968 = -0.07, 25.7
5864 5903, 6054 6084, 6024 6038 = -0.05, 26.7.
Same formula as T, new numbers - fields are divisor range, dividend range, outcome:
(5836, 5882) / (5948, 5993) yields 1.03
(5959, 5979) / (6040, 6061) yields 1.04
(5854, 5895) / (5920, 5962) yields 1.07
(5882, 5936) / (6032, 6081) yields 1.14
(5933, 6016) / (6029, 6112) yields 1.04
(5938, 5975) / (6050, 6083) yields 1.03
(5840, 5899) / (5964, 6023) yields 1.09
